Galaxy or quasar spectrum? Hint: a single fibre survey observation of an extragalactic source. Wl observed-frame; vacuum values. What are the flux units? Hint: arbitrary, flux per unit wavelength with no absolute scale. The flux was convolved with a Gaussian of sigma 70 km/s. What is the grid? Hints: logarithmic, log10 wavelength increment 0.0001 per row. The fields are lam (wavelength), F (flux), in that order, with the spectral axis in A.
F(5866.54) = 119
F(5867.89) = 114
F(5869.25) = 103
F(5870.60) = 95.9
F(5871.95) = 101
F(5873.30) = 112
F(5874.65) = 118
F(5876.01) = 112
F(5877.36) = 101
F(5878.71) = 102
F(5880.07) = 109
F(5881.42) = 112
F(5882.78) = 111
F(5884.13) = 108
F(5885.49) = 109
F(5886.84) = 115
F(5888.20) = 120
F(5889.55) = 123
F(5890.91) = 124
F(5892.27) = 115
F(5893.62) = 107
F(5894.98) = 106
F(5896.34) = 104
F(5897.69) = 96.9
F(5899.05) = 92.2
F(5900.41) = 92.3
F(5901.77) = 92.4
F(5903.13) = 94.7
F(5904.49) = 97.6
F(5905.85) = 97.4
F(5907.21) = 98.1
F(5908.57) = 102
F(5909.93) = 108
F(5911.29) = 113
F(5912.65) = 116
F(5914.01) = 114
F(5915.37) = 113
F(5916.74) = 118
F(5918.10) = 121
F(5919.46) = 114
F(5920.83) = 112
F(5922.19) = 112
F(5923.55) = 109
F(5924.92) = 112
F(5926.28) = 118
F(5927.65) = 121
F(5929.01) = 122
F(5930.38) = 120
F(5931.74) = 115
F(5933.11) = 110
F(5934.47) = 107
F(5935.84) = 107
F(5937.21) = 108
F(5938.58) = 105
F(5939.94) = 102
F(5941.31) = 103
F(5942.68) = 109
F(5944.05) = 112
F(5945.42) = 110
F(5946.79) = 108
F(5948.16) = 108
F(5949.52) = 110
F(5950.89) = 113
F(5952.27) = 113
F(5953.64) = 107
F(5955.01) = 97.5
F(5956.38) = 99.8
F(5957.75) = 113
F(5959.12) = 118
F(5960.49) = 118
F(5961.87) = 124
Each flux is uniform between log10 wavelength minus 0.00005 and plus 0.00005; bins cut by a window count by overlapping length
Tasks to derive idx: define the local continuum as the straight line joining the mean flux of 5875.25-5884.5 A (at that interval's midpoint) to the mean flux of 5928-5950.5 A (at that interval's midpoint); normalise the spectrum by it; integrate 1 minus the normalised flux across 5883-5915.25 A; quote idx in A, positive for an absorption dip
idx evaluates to 0.6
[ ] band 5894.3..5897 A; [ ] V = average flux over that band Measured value 105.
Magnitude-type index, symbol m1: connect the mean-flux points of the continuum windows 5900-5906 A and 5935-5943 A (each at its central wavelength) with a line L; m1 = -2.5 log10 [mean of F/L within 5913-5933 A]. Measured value -0.150 mag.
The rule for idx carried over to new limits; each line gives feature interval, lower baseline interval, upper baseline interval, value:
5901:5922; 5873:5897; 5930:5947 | 0.5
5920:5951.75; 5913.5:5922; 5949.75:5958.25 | 0.0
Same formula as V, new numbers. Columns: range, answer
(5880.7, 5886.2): 110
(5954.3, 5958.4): 103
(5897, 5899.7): 94.9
